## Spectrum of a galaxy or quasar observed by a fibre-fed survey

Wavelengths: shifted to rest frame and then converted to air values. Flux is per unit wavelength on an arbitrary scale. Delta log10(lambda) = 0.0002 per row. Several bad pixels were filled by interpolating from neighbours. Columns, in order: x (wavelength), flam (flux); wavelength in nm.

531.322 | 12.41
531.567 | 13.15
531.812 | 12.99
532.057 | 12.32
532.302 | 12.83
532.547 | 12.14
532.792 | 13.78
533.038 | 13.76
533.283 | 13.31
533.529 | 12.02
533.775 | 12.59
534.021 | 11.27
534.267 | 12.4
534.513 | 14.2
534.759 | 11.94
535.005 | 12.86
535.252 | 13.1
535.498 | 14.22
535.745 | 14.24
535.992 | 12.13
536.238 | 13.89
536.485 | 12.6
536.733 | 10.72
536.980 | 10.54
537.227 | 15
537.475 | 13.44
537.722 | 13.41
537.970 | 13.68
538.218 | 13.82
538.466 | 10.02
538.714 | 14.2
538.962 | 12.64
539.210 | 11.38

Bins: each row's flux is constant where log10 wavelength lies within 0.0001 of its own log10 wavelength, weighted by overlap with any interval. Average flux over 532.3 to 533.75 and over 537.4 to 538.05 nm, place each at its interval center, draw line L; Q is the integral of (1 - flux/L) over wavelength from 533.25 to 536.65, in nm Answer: 0.08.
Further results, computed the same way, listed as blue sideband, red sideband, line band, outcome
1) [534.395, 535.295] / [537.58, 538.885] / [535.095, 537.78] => 0.00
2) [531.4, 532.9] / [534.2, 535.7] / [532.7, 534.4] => 0.04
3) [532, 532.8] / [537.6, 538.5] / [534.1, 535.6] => -0.03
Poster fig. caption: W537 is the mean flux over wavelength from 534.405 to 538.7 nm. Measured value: 13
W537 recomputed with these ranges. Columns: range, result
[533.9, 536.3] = 13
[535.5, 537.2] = 12.6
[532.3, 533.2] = 13.2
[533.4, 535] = 12.4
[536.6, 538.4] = 12.8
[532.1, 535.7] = 12.9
